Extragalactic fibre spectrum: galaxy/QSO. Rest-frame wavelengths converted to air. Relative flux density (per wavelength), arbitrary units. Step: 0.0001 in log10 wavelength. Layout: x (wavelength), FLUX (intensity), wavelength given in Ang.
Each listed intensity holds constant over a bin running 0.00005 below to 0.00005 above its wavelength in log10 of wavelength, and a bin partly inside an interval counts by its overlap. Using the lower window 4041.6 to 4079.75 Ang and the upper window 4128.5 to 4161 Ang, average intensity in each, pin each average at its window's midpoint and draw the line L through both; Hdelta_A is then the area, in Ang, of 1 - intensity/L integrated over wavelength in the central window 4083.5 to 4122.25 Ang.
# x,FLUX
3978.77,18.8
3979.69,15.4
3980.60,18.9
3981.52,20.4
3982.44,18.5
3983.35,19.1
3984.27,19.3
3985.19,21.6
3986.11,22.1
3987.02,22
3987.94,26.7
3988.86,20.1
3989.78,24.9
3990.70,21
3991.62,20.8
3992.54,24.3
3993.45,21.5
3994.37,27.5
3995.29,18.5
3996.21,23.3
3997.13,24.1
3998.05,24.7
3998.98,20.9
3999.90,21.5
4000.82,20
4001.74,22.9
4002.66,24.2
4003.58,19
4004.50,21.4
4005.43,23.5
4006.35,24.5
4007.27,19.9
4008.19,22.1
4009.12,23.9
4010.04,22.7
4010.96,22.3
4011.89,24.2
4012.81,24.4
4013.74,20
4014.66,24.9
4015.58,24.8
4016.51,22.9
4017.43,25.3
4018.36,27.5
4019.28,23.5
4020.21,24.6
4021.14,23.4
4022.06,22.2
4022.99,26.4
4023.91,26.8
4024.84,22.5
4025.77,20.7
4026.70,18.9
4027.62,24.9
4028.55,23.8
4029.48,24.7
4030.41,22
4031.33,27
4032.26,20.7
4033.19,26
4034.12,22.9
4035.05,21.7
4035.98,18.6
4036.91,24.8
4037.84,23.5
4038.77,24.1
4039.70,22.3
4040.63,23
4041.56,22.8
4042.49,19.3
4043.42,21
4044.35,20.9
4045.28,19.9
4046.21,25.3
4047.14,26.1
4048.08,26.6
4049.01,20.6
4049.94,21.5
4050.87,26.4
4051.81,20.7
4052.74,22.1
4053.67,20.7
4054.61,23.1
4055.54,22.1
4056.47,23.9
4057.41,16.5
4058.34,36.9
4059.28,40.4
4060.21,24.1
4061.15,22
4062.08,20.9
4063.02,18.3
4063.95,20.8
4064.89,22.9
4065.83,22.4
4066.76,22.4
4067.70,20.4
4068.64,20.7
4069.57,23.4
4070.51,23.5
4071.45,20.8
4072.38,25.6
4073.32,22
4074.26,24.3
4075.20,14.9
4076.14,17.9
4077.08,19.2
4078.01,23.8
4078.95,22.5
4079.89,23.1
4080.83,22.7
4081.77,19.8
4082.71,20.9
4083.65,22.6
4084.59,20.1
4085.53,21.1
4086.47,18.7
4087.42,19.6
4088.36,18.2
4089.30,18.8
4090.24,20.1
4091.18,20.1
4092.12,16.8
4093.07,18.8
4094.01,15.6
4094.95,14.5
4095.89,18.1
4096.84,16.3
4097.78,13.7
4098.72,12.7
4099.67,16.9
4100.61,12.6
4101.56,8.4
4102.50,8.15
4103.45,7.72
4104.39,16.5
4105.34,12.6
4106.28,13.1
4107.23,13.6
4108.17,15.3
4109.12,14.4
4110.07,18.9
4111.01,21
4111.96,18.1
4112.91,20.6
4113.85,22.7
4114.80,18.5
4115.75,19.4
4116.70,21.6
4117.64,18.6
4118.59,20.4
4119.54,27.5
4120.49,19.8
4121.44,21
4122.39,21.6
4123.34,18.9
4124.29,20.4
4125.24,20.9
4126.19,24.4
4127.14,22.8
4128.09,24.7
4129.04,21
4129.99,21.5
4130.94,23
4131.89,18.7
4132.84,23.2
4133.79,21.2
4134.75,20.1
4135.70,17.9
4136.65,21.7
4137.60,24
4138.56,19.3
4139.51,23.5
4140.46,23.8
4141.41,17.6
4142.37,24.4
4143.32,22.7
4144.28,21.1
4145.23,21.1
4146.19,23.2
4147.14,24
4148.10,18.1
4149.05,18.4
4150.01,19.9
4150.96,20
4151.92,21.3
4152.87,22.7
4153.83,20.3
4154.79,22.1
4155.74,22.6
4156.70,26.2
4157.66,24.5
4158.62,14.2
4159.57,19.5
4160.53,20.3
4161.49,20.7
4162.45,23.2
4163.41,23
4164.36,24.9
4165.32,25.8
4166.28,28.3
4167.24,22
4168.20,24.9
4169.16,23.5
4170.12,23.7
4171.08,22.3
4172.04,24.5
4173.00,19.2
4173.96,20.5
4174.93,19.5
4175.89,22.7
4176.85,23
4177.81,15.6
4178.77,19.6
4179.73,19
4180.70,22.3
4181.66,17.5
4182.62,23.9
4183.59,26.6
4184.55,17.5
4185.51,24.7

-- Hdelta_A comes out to 8.1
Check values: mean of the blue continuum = 22.7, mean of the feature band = 17.4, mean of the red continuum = 21.3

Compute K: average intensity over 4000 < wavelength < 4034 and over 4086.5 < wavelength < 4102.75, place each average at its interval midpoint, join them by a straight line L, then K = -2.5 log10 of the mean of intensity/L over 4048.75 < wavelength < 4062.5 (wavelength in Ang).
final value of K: -0.23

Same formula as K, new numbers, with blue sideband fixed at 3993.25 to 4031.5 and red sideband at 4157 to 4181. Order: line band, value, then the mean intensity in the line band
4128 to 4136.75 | 0.05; 21.1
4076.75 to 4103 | 0.25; 18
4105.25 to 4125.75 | 0.17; 19.2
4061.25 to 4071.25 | 0.06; 21.6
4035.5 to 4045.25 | 0.05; 21.9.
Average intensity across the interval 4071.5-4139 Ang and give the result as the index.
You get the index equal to 19.1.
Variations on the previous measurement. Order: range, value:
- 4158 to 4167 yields 22.3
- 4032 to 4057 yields 22.6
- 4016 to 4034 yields 23.9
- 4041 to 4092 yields 22.1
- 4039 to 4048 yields 22.5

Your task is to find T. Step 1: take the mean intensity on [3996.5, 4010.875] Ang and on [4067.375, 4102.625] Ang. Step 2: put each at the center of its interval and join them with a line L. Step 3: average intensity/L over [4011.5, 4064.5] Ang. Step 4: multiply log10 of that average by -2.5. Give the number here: -0.12 mag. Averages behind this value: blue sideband 22.4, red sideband 19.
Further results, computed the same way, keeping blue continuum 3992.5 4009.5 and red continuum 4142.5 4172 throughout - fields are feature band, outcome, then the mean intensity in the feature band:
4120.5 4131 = 0.028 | 21.7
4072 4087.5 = 0.062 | 21.1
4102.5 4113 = 0.423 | 15.1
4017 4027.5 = -0.066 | 23.8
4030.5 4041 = -0.033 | 23.1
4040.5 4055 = -0.005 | 22.5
